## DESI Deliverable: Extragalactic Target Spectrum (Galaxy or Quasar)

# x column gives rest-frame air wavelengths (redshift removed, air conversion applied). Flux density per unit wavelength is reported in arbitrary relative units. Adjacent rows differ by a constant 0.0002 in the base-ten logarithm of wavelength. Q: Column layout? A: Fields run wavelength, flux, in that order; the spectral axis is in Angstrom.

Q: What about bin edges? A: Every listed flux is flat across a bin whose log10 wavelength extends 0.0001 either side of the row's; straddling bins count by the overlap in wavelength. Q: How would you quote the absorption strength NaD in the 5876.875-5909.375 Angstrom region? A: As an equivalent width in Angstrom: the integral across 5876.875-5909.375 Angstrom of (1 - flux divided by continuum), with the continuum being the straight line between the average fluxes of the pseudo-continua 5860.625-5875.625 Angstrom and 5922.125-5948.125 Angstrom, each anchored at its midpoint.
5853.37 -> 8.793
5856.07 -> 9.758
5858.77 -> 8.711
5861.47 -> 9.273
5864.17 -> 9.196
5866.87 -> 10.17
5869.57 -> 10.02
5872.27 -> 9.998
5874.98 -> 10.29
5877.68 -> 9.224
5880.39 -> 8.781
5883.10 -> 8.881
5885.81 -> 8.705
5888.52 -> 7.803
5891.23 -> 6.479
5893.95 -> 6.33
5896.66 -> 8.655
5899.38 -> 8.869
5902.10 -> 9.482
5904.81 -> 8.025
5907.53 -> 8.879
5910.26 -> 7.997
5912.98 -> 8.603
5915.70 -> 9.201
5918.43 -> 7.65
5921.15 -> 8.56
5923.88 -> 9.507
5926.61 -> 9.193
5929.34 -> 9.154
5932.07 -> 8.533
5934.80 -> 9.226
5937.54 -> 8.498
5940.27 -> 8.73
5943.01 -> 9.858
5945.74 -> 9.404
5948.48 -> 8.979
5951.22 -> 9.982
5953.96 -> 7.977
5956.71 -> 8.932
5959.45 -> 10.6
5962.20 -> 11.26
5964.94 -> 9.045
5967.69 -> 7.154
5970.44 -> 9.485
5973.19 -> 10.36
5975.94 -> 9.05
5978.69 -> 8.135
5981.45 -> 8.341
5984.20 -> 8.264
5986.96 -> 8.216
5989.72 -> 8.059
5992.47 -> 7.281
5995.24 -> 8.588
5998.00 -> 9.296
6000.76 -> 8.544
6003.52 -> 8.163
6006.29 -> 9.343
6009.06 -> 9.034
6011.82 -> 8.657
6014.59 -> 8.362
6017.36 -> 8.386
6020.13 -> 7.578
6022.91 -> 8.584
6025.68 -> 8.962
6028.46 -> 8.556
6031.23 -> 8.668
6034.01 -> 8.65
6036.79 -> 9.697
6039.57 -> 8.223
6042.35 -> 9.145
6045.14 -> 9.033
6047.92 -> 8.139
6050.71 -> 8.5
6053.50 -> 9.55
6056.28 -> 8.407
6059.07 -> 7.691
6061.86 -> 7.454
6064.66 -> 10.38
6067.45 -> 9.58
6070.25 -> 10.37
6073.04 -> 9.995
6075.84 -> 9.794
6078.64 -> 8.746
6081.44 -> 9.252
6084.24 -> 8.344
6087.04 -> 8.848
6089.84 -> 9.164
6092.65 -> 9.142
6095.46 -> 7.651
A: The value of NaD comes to 4.2 Angstrom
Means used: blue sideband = 9.82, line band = 8.32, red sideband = 9.11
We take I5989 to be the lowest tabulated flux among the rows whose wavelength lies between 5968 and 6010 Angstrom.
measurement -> 7.281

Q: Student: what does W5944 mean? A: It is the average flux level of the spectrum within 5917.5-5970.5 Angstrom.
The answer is 9.09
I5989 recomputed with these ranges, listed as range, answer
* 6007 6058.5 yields 7.578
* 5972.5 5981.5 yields 8.135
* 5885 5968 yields 6.33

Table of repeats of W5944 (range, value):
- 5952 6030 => 8.73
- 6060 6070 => 9.2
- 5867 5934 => 8.73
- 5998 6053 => 8.67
